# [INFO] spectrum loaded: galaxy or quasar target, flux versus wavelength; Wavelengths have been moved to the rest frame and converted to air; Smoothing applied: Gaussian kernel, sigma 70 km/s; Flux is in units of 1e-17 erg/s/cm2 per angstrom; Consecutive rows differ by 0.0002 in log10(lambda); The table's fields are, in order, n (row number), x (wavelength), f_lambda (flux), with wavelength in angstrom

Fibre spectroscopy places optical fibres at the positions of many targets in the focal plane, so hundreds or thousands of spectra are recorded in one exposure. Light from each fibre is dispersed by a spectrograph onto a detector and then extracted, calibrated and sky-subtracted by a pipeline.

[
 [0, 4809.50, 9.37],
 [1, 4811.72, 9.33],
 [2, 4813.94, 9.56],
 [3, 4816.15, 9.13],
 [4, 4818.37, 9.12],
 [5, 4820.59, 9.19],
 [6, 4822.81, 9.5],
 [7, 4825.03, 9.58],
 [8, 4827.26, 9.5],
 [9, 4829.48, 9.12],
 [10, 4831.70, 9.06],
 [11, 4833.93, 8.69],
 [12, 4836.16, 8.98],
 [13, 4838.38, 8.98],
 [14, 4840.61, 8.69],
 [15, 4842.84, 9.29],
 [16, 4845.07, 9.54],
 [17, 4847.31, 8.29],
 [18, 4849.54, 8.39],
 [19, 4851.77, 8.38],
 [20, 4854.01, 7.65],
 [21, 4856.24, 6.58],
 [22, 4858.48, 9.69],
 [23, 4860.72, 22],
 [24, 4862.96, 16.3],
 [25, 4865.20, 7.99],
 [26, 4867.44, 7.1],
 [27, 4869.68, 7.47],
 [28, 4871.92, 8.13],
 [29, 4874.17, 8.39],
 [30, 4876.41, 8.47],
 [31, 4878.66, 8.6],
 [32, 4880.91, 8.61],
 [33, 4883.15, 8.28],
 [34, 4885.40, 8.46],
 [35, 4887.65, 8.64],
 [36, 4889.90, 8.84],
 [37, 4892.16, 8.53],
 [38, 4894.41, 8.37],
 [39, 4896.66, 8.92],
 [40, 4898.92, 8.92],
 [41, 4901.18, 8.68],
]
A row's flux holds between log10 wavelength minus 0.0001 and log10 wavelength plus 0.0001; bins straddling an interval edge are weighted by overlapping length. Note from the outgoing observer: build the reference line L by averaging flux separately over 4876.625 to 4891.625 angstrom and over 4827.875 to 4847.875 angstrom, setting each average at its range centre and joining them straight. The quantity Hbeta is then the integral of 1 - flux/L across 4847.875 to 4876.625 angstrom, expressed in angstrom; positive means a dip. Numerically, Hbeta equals -3.2 angstrom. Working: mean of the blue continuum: 8.99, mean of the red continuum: 8.56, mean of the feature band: 9.75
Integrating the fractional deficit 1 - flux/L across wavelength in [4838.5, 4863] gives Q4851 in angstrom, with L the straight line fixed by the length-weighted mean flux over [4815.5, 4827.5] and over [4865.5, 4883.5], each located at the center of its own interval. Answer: -4.3 angstrom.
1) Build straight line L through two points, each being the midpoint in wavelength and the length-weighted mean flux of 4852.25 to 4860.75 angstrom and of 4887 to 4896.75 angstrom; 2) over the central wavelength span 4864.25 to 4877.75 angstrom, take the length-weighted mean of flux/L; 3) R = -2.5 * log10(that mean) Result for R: 0.18 mag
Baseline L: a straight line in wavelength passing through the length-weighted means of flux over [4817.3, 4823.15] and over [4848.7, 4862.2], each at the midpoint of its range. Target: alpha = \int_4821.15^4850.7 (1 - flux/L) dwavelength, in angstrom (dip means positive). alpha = 2.4 angstrom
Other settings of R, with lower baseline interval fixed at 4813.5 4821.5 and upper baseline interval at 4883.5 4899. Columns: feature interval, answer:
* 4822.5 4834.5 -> -0.012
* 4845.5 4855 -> 0.087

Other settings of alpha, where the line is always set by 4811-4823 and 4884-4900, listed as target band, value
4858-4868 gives -4.7 angstrom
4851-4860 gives 0.3 angstrom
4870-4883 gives 0.6 angstrom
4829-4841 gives 0.3 angstrom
